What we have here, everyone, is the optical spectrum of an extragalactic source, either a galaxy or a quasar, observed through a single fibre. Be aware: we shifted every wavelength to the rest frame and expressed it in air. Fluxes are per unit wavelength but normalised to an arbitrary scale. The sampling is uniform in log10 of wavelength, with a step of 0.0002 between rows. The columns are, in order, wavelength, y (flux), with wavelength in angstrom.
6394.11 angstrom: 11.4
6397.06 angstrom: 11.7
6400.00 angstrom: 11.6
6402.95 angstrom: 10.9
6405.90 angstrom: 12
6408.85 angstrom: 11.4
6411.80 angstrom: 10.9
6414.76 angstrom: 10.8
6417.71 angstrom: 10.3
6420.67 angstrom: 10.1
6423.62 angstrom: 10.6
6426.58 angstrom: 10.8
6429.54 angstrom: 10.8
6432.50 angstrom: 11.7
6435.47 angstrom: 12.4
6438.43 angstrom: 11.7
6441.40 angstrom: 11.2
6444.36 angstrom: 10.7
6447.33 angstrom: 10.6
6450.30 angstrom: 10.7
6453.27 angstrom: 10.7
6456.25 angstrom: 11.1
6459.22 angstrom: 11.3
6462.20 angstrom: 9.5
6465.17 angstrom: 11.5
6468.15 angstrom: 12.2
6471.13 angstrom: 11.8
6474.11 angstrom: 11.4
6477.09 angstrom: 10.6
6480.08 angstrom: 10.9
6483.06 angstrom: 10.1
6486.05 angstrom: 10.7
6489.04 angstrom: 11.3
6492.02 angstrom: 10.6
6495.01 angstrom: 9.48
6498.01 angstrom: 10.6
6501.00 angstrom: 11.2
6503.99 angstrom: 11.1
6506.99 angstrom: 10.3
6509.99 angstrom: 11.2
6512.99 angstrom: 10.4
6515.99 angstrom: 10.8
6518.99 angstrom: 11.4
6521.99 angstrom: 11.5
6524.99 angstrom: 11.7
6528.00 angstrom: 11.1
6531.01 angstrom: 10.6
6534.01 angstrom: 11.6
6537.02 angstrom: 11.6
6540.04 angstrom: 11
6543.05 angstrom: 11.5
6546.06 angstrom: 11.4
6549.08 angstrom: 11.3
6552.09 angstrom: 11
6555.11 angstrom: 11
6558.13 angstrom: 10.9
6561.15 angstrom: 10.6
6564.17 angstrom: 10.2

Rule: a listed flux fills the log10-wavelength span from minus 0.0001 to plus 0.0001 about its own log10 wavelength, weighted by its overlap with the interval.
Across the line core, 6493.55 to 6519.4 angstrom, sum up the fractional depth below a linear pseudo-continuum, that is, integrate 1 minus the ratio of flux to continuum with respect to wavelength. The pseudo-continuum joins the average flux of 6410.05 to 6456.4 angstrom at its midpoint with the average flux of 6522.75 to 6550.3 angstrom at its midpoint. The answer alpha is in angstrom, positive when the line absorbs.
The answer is 1.2 angstrom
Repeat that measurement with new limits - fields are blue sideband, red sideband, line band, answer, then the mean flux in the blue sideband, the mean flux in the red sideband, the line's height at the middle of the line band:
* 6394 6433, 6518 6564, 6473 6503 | 1.19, 11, 11.2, 11.1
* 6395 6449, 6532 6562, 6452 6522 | 1.69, 11.1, 11.2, 11.2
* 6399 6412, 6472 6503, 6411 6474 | 0.32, 11.4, 10.7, 11.1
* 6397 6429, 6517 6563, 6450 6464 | 0.48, 11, 11.2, 11.1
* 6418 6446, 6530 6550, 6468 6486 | 0.19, 11.1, 11.3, 11.2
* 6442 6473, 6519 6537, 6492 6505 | 0.73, 11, 11.3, 11.2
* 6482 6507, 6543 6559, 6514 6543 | -0.80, 10.6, 11.2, 11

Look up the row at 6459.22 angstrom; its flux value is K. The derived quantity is 11.3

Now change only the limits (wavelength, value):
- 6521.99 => 11.5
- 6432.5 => 11.7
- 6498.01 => 10.6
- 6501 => 11.2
